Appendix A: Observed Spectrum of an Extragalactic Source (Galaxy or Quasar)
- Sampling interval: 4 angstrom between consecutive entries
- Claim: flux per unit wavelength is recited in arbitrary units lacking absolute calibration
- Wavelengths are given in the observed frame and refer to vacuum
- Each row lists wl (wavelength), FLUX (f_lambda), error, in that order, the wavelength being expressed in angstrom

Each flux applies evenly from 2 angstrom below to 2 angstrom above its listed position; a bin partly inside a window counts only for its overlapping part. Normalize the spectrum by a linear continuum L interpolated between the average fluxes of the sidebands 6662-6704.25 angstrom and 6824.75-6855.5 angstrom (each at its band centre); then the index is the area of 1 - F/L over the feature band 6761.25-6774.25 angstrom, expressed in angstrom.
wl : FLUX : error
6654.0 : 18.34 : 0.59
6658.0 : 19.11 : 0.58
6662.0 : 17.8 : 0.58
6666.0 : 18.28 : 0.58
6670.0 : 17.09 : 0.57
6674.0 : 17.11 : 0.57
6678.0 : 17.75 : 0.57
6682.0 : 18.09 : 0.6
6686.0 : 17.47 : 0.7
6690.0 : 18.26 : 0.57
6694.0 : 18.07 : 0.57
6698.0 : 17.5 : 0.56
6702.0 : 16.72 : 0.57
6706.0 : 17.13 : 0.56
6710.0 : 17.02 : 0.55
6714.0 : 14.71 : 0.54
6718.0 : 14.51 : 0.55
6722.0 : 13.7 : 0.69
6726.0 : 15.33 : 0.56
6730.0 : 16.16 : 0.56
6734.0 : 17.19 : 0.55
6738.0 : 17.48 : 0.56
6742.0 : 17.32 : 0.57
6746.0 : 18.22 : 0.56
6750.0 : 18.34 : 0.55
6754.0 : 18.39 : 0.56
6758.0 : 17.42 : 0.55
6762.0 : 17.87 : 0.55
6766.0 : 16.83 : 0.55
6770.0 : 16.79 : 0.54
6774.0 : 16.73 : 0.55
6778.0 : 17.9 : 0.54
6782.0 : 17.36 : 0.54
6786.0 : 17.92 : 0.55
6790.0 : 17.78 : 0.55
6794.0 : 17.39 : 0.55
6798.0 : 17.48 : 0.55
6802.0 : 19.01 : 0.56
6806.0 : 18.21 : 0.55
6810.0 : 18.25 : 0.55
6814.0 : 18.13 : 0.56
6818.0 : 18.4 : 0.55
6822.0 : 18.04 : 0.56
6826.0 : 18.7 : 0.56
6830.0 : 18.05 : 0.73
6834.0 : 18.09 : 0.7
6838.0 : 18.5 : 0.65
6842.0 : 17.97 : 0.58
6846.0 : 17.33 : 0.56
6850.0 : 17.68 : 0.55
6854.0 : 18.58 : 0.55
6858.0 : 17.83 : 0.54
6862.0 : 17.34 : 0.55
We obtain 0.6 angstrom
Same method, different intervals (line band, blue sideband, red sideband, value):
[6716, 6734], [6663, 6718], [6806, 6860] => 2.3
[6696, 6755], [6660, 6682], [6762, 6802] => 3.2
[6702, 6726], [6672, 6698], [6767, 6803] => 3.0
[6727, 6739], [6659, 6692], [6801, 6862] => 0.8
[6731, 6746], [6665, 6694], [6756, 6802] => 0.2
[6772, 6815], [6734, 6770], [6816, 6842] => 0.4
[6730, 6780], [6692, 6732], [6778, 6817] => -1.4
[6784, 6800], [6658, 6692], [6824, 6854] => 0.3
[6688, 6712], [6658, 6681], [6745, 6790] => 0.4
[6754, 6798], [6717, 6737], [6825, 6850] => -2.1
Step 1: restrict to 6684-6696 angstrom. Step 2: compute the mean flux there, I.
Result 17.9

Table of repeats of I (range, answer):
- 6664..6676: 17.5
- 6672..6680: 17.4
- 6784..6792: 17.9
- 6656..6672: 18.1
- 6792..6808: 18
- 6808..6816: 18.2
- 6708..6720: 15.4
